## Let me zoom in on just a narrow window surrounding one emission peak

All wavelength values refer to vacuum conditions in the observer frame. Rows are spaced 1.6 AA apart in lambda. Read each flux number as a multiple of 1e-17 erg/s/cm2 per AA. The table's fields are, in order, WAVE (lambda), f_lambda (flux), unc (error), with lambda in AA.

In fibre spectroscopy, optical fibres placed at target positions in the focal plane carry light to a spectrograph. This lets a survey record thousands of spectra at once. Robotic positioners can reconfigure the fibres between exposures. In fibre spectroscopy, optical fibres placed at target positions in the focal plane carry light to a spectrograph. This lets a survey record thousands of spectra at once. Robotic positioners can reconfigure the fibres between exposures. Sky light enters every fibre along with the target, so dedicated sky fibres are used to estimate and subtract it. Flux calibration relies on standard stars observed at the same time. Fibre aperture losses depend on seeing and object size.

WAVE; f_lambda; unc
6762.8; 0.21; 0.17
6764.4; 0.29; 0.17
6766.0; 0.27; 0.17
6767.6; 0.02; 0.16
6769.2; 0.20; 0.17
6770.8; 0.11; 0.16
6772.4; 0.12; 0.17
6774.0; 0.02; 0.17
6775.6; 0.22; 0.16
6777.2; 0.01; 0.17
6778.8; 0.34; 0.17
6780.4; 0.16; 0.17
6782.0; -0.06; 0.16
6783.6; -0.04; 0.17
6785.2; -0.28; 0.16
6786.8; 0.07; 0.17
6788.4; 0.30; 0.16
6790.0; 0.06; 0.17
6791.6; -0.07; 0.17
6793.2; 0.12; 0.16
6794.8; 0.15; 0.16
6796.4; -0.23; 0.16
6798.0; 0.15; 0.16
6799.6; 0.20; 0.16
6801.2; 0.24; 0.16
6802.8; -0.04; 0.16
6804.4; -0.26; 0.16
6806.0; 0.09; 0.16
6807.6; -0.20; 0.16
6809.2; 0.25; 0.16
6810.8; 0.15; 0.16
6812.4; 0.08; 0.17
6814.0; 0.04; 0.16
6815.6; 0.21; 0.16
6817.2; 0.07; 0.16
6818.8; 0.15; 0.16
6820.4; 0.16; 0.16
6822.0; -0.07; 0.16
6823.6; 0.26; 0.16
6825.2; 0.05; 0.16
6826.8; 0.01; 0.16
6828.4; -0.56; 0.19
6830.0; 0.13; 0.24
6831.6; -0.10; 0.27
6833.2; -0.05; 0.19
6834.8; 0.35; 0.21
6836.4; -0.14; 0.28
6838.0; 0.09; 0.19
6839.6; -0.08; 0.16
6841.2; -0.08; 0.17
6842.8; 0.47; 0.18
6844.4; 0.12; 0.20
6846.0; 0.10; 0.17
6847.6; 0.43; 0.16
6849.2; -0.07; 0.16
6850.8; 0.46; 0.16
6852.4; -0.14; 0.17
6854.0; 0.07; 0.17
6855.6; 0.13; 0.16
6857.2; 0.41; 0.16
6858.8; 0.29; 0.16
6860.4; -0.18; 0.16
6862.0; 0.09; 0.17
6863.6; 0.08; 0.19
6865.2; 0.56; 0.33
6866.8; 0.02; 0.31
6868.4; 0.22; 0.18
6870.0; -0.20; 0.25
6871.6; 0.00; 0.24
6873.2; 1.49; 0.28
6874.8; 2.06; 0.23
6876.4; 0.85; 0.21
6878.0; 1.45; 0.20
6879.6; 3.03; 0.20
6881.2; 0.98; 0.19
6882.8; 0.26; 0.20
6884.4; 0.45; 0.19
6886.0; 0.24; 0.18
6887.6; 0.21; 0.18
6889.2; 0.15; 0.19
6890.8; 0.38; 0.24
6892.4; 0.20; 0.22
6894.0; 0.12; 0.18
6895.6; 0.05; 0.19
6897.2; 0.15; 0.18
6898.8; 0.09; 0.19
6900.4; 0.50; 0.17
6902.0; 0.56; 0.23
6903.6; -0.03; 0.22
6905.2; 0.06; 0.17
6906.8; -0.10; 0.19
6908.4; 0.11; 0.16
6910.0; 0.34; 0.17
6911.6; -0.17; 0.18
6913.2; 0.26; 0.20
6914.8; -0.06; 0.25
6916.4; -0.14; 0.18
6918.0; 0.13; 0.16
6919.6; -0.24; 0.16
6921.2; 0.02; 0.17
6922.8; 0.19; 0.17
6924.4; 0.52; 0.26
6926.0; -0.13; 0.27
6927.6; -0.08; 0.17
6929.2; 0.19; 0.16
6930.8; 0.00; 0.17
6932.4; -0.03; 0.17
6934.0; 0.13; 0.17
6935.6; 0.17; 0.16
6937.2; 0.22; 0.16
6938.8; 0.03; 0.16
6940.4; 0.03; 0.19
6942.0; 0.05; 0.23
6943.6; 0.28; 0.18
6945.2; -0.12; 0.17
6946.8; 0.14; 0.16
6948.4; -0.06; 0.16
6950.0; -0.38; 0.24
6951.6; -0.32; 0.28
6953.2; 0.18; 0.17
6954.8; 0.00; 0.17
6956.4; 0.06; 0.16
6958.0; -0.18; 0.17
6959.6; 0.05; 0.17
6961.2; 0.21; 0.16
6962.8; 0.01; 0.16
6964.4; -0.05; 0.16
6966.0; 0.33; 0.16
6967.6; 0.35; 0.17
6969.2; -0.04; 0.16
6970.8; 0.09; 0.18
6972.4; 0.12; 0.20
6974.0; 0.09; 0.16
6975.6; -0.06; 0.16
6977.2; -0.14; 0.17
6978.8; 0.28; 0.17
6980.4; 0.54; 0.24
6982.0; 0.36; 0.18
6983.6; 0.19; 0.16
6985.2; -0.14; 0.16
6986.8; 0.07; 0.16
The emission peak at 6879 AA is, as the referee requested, [O II] 3727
